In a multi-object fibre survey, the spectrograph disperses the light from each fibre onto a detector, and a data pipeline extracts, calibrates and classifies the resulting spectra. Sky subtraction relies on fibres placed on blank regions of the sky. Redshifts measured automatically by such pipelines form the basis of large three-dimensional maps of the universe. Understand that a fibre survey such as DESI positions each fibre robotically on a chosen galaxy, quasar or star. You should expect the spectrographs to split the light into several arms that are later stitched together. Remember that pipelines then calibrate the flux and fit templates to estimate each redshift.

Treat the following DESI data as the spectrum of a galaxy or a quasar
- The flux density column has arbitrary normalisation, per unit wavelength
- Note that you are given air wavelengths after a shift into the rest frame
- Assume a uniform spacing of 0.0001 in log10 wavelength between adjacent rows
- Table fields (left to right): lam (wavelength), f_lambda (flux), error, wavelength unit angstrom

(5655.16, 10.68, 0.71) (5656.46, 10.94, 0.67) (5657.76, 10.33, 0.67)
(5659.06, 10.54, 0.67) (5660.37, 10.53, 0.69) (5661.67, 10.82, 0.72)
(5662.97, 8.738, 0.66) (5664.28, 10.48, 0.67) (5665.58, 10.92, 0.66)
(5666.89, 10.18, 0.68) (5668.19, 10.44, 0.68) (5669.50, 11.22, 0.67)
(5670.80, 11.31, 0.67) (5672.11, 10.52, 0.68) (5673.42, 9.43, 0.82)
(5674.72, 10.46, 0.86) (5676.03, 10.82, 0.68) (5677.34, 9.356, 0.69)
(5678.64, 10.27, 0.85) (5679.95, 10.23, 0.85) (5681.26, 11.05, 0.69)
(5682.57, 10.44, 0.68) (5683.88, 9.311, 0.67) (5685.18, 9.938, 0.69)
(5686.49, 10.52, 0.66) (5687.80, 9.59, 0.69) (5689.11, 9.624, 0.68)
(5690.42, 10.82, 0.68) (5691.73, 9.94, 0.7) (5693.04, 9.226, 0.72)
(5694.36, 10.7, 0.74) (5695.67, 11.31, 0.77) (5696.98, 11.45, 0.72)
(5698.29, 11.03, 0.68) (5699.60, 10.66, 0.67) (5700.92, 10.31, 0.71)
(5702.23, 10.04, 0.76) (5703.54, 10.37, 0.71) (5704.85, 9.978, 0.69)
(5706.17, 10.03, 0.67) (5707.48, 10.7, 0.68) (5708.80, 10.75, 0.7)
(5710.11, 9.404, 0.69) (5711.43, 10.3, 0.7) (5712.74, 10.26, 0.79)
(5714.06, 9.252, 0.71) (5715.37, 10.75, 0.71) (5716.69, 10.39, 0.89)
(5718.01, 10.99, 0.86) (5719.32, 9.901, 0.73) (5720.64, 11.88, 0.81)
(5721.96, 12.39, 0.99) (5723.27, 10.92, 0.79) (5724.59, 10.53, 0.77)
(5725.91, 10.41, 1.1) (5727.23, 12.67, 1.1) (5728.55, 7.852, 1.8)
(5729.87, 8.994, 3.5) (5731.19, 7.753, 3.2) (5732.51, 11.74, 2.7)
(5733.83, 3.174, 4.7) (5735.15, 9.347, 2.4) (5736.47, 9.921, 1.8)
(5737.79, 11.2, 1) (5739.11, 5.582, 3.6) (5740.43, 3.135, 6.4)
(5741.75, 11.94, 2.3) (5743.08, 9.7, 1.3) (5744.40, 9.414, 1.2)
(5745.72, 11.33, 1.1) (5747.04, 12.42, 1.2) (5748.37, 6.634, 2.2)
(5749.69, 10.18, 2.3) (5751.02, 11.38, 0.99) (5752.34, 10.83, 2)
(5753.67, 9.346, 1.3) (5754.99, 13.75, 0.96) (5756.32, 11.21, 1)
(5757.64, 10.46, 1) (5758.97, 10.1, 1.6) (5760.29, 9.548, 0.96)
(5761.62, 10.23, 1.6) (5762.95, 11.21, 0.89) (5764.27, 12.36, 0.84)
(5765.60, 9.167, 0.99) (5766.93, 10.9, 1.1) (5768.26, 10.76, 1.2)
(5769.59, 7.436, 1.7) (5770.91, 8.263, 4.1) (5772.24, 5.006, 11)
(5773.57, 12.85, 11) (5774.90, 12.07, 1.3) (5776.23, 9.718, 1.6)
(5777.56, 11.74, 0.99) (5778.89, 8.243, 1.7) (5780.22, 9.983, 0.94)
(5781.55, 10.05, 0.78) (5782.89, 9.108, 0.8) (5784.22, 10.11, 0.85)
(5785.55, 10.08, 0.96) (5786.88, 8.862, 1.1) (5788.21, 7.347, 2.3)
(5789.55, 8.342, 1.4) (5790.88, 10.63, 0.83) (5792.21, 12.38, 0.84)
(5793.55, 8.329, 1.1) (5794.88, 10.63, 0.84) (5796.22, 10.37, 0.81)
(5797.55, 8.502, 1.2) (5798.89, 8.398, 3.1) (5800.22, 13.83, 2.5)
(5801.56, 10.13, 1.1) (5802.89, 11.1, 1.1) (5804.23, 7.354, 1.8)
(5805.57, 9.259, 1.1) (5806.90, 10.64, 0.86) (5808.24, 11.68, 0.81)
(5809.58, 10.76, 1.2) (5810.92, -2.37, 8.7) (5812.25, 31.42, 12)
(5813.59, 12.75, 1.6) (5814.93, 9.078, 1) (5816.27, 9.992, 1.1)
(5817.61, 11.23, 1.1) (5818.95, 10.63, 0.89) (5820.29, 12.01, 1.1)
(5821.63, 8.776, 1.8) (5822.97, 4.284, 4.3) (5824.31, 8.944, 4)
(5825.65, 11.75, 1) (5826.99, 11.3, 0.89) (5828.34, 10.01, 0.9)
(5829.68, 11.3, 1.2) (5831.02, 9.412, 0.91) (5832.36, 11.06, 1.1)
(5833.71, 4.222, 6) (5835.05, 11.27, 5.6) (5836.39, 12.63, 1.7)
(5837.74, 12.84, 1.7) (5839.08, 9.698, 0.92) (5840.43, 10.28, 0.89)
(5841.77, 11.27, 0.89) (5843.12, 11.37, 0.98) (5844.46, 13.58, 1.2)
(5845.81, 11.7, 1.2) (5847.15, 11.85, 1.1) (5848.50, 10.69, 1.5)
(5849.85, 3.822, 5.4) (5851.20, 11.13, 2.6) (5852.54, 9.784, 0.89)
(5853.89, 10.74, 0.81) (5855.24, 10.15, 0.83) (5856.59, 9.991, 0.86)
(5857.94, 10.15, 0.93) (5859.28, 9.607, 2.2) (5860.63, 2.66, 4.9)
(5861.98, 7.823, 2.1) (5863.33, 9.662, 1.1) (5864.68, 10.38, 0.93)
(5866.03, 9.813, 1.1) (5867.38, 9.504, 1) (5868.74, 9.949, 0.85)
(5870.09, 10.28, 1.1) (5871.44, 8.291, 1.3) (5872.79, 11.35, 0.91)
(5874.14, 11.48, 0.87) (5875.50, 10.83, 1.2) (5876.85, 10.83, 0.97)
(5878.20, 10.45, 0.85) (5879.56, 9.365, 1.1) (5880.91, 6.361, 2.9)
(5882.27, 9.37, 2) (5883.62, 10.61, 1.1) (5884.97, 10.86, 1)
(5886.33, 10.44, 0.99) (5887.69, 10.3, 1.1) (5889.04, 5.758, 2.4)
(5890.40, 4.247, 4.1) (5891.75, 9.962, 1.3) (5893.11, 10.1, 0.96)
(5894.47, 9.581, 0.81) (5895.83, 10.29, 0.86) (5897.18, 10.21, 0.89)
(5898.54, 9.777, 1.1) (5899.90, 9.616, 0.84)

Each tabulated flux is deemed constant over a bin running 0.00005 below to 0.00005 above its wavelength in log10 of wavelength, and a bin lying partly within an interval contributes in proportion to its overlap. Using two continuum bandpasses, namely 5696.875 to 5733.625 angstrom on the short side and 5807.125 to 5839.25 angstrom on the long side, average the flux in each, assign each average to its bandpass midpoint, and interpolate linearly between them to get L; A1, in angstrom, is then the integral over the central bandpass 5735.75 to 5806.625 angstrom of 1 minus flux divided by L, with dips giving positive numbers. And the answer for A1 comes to 4.10 angstrom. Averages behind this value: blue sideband 10.3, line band 9.87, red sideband 10.6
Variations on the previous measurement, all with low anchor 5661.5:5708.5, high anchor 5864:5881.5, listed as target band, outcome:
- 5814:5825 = 0.65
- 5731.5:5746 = 2.19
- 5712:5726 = -0.61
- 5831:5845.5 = -1.12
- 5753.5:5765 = -0.90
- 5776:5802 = 0.70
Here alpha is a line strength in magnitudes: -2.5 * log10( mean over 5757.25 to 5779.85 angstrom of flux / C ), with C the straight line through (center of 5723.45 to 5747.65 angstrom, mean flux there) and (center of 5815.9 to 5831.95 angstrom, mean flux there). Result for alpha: -0.05 mag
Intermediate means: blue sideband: 9.31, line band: 10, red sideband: 9.99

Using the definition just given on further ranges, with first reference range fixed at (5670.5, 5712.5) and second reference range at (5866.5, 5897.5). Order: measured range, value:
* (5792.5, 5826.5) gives -0.06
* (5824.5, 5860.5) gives -0.06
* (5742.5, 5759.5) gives -0.05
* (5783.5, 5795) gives 0.04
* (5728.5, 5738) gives 0.17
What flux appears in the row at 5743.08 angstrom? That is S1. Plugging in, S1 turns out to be 9.7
